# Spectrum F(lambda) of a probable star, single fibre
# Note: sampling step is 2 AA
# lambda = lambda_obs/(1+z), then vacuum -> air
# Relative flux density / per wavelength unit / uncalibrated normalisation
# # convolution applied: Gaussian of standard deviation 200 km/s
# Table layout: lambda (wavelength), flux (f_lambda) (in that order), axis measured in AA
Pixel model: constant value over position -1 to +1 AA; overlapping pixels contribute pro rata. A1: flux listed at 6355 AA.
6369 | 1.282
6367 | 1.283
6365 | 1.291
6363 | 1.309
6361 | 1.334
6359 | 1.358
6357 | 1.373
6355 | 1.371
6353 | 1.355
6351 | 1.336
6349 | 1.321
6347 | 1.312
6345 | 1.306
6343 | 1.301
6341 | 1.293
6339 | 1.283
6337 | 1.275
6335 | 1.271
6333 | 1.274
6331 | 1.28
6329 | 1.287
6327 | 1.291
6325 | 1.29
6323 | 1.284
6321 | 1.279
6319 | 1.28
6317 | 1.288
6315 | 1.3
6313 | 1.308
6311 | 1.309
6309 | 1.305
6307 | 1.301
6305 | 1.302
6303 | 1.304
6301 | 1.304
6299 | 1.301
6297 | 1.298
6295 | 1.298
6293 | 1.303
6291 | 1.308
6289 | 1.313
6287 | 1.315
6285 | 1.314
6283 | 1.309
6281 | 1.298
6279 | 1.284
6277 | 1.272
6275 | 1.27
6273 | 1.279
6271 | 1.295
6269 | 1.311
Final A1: 1.371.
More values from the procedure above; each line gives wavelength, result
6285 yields 1.314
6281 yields 1.298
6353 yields 1.355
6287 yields 1.315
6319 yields 1.28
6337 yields 1.275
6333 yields 1.274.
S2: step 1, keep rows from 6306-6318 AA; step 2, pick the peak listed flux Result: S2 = 1.309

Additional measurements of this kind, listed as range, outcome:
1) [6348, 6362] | 1.373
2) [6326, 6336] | 1.291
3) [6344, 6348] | 1.312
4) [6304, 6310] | 1.305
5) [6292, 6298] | 1.303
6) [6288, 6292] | 1.313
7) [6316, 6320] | 1.288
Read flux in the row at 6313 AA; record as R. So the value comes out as 1.308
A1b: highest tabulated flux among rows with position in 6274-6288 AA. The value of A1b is 1.315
